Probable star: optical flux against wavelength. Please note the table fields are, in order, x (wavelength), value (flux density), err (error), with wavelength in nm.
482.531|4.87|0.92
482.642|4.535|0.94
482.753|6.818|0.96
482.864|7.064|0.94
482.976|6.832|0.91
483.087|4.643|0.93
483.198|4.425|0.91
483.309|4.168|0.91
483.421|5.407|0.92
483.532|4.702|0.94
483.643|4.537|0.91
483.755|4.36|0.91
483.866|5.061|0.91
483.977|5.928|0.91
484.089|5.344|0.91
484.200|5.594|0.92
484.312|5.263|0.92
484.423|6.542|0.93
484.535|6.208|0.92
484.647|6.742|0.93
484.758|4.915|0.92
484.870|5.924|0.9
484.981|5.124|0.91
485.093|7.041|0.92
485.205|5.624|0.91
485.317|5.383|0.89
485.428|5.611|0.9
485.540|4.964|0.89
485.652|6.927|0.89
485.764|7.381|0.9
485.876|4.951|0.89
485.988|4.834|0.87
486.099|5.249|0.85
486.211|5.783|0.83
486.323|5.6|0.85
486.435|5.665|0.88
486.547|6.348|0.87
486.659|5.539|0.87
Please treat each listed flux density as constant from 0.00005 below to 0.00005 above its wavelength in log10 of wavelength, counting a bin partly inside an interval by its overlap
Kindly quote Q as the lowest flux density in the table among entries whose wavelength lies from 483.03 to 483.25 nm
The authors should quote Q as 4.425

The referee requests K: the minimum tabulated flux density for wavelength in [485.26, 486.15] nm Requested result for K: 4.834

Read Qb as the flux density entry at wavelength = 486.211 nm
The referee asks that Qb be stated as 5.783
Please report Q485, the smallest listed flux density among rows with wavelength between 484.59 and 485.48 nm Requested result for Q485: 4.915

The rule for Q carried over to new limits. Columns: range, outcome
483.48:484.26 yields 4.36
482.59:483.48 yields 4.168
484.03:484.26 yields 5.344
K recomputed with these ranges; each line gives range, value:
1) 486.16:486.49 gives 5.6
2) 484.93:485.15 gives 5.124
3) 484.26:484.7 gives 5.263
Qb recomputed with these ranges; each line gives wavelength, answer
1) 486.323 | 5.6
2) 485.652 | 6.927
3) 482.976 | 6.832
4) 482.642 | 4.535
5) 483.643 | 4.537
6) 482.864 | 7.064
